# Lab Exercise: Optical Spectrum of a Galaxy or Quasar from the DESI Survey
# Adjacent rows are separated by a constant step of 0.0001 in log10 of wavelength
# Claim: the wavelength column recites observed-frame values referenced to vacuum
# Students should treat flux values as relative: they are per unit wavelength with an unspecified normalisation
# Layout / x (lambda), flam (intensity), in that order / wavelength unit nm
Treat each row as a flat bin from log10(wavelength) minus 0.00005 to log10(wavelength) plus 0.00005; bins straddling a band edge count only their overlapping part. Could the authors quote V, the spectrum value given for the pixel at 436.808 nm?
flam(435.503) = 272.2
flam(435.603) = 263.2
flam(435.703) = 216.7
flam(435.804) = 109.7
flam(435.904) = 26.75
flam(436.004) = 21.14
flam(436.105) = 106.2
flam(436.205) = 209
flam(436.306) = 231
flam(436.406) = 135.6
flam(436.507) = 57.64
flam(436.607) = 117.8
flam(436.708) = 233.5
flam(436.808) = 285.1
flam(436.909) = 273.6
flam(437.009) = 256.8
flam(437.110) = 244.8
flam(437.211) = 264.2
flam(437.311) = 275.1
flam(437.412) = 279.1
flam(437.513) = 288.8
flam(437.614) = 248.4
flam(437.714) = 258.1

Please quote 285.1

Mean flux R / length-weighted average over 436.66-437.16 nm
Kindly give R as 259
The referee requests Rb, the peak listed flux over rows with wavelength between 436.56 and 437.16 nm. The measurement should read 285.1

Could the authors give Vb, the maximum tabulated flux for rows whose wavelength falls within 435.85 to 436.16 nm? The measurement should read 106.2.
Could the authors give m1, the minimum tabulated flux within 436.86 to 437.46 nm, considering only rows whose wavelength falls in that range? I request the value 244.8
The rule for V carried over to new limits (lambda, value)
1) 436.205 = 209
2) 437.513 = 288.8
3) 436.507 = 57.64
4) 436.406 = 135.6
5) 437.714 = 258.1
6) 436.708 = 233.5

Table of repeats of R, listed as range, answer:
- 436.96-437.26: 255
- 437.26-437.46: 278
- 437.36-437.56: 283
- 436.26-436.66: 135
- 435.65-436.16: 98.3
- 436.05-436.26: 156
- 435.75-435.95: 71.3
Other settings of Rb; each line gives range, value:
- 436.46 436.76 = 233.5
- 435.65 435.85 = 216.7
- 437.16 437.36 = 275.1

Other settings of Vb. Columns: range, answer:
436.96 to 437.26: 264.2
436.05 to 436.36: 231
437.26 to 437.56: 288.8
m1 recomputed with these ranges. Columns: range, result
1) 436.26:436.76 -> 57.64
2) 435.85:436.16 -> 21.14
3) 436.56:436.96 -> 117.8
